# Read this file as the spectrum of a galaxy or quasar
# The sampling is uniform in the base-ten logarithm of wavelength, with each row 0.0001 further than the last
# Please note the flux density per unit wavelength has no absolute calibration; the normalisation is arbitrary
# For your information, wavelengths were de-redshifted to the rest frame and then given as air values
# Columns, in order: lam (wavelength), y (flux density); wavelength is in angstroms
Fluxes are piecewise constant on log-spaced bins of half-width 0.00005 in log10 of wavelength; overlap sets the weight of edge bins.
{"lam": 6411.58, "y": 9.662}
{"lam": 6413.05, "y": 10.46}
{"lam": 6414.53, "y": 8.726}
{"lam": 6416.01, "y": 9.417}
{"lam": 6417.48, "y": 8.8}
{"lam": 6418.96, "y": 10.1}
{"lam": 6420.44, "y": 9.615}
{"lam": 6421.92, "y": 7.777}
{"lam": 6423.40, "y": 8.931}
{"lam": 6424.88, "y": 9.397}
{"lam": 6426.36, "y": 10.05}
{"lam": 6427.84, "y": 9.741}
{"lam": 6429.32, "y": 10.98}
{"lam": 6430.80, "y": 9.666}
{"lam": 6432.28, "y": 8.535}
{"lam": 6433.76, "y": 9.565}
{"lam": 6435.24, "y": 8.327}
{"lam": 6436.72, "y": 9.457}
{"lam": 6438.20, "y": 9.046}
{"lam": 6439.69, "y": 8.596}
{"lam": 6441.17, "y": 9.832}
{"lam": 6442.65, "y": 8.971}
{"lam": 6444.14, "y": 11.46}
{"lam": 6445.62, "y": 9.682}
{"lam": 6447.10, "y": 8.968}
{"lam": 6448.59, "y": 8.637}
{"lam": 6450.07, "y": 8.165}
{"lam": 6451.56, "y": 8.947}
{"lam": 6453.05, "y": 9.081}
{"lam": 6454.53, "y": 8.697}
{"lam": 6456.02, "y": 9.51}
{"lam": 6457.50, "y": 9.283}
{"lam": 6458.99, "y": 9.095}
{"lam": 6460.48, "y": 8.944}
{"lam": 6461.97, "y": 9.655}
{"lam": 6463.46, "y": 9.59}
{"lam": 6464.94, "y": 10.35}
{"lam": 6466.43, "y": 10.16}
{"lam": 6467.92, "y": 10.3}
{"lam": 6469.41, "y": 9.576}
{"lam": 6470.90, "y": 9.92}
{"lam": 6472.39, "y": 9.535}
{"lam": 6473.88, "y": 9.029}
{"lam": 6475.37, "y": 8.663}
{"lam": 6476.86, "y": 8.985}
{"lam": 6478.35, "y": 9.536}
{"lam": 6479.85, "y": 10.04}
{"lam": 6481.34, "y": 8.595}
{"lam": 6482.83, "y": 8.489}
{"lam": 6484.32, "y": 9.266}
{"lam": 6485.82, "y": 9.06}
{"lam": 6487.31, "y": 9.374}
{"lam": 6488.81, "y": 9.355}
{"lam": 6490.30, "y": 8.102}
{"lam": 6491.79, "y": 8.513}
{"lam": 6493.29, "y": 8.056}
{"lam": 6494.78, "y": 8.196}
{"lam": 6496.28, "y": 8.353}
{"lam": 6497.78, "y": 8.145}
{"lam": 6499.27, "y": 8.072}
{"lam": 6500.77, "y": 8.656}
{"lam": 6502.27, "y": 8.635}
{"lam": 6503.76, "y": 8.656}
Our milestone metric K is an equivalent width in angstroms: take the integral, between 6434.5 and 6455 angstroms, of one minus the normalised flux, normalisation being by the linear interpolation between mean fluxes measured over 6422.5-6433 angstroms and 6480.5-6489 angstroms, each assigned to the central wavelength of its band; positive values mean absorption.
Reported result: 0.6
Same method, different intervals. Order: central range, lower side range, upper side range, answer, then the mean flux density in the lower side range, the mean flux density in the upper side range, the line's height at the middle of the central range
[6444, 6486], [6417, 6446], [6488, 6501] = -2.19 angstroms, 9.43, 8.38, 8.87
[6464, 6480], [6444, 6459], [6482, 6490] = -0.95 angstroms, 9.15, 9.05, 9.09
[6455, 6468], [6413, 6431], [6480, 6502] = -0.89 angstroms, 9.47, 8.63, 8.99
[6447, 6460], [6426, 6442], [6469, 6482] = 0.61 angstroms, 9.42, 9.32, 9.37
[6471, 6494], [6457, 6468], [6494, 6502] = -0.29 angstroms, 9.64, 8.3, 8.89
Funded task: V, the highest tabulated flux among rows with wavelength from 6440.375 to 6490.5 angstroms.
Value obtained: 11.46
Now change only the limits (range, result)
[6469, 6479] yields 9.92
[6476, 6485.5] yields 10.04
